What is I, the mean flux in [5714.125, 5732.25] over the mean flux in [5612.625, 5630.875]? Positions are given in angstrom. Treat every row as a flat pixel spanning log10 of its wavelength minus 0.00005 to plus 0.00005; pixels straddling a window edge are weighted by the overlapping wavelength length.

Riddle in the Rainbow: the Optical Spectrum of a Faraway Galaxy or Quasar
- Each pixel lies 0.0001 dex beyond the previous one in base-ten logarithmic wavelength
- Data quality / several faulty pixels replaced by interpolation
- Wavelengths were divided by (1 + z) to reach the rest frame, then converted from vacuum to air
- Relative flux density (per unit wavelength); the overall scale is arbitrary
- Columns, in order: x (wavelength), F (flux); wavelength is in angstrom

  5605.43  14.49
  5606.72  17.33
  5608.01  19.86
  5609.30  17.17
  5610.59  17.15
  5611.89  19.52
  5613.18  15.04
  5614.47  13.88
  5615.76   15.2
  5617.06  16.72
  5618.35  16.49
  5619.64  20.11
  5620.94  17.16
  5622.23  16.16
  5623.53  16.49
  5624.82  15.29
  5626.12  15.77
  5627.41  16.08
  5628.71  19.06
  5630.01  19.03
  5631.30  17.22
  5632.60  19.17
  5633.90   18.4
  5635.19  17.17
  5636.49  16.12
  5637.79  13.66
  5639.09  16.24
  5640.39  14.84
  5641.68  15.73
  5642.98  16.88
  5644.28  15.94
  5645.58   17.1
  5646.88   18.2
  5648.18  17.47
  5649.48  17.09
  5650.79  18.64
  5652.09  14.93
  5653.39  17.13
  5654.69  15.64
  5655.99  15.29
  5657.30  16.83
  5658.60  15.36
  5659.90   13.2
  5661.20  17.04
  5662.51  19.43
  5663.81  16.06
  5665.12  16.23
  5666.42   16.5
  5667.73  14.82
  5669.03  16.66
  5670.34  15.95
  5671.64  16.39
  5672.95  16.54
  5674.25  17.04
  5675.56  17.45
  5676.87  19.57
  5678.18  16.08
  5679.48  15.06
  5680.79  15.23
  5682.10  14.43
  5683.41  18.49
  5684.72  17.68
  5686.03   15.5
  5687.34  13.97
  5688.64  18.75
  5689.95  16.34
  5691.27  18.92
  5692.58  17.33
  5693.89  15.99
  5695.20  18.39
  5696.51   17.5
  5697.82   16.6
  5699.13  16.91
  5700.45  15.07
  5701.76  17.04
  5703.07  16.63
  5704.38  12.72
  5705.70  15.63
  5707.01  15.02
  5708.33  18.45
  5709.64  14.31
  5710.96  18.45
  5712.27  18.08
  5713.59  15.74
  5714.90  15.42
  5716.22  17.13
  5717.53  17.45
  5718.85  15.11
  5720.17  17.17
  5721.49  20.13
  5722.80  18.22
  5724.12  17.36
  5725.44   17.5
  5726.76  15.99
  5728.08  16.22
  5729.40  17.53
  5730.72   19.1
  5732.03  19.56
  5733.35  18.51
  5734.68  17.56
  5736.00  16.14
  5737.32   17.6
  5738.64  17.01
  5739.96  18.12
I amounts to 1.04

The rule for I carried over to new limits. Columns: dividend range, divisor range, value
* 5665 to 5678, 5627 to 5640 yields 0.97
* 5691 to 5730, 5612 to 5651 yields 1.00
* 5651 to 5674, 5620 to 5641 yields 0.96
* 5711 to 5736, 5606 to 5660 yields 1.04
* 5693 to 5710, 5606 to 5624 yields 0.95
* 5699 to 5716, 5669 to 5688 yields 0.98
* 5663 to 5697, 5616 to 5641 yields 0.99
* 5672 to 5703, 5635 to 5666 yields 1.03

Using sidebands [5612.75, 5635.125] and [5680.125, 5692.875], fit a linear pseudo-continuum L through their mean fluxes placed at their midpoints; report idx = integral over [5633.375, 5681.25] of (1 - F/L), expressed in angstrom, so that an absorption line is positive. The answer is 0.98 angstrom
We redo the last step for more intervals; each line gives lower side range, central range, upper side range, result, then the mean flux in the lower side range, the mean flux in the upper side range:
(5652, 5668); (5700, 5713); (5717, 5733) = 0.79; 16.1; 17.6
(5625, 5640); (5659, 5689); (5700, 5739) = 0.98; 17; 16.9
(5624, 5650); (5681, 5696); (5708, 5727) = 0.14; 16.8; 17.1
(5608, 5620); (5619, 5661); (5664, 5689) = 0.07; 16.9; 16.4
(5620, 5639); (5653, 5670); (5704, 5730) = 0.71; 16.9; 16.7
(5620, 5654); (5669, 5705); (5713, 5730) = 0.74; 16.8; 17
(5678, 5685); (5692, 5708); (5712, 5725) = 0.33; 16.1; 17.2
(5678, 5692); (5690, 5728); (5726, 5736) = 0.64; 16.4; 17.7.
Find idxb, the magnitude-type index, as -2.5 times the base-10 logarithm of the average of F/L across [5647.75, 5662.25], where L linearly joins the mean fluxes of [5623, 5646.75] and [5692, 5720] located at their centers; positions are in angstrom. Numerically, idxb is 0.022 mag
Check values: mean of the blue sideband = 16.7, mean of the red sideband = 16.4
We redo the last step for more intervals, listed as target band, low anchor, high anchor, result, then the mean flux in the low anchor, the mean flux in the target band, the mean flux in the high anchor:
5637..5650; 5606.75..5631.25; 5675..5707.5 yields 0.03 mag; 17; 16.3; 16.5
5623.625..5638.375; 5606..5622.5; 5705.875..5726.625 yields 0.00 mag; 17.1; 17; 17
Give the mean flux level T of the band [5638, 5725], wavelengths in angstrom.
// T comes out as 16.6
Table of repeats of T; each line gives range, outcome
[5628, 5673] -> 16.6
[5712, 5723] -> 17.1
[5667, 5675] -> 16.3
